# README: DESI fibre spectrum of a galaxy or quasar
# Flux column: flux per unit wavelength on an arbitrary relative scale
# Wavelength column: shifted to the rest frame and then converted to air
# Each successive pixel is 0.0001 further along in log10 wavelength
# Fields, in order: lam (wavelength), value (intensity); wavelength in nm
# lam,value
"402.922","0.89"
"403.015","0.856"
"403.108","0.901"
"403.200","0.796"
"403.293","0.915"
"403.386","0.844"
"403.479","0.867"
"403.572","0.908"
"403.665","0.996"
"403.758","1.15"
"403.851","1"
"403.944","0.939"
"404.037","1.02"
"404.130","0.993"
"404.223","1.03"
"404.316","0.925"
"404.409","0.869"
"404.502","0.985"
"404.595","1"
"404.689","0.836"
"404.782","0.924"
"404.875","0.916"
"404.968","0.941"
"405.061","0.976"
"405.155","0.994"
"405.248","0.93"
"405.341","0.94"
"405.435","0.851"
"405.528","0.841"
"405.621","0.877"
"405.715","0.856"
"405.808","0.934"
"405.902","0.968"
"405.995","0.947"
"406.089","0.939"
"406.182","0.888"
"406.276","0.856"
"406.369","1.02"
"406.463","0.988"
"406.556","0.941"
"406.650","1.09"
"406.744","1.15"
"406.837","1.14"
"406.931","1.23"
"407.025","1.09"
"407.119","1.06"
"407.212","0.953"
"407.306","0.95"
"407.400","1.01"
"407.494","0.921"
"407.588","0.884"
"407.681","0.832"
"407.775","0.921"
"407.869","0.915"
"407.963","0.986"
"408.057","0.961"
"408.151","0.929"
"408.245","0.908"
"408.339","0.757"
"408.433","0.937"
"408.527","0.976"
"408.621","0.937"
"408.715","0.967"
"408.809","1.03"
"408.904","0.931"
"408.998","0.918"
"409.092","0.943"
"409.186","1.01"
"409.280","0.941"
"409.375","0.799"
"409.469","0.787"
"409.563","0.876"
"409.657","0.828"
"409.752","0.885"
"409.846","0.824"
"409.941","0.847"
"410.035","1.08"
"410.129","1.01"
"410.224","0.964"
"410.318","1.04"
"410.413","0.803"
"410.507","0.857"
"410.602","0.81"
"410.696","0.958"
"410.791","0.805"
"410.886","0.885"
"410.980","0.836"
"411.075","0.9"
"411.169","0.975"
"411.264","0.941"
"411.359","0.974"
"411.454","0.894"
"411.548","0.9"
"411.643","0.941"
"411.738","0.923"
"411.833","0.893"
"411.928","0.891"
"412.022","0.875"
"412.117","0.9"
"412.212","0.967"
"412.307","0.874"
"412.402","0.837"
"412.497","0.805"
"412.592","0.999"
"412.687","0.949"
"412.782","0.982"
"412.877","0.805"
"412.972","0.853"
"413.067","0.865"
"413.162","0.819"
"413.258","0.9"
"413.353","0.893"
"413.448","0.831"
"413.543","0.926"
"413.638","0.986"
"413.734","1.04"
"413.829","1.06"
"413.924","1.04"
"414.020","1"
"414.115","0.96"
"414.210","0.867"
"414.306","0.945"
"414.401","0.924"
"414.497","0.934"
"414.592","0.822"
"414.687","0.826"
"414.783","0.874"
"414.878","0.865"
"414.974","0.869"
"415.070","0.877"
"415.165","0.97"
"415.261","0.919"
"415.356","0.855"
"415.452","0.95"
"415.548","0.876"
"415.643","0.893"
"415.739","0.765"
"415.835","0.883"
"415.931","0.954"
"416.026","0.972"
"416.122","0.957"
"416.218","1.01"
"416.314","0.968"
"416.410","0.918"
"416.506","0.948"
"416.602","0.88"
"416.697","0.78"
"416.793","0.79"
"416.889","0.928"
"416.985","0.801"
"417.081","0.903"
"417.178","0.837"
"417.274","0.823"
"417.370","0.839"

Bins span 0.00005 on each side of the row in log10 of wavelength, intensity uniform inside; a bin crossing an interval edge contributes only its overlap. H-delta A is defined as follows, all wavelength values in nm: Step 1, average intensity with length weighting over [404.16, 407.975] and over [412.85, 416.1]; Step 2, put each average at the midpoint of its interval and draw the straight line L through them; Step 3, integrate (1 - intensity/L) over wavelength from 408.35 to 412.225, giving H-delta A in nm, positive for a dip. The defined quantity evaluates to 0.09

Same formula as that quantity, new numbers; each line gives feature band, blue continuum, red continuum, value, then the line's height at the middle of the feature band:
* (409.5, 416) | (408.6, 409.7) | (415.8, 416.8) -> 0.08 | 0.917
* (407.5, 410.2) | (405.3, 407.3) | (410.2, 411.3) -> 0.05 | 0.931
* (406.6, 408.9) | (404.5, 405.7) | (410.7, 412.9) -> -0.17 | 0.914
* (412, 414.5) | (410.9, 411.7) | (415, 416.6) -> 0.00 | 0.918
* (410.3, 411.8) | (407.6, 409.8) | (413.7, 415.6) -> 0.03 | 0.916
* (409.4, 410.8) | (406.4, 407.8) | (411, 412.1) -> 0.08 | 0.948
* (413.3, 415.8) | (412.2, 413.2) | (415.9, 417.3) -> -0.06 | 0.891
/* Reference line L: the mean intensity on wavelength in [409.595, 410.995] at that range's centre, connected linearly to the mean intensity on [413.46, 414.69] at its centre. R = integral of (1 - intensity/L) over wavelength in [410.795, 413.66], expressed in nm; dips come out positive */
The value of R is 0.08 nm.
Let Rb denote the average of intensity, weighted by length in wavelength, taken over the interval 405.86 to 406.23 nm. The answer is 0.935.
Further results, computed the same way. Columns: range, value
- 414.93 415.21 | 0.906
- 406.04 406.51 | 0.939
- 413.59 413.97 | 1.03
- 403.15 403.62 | 0.867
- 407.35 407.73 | 0.913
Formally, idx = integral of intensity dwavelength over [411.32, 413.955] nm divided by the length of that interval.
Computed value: 0.914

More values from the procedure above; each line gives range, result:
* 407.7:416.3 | 0.912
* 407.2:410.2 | 0.92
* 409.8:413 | 0.906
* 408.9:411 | 0.898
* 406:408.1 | 0.987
